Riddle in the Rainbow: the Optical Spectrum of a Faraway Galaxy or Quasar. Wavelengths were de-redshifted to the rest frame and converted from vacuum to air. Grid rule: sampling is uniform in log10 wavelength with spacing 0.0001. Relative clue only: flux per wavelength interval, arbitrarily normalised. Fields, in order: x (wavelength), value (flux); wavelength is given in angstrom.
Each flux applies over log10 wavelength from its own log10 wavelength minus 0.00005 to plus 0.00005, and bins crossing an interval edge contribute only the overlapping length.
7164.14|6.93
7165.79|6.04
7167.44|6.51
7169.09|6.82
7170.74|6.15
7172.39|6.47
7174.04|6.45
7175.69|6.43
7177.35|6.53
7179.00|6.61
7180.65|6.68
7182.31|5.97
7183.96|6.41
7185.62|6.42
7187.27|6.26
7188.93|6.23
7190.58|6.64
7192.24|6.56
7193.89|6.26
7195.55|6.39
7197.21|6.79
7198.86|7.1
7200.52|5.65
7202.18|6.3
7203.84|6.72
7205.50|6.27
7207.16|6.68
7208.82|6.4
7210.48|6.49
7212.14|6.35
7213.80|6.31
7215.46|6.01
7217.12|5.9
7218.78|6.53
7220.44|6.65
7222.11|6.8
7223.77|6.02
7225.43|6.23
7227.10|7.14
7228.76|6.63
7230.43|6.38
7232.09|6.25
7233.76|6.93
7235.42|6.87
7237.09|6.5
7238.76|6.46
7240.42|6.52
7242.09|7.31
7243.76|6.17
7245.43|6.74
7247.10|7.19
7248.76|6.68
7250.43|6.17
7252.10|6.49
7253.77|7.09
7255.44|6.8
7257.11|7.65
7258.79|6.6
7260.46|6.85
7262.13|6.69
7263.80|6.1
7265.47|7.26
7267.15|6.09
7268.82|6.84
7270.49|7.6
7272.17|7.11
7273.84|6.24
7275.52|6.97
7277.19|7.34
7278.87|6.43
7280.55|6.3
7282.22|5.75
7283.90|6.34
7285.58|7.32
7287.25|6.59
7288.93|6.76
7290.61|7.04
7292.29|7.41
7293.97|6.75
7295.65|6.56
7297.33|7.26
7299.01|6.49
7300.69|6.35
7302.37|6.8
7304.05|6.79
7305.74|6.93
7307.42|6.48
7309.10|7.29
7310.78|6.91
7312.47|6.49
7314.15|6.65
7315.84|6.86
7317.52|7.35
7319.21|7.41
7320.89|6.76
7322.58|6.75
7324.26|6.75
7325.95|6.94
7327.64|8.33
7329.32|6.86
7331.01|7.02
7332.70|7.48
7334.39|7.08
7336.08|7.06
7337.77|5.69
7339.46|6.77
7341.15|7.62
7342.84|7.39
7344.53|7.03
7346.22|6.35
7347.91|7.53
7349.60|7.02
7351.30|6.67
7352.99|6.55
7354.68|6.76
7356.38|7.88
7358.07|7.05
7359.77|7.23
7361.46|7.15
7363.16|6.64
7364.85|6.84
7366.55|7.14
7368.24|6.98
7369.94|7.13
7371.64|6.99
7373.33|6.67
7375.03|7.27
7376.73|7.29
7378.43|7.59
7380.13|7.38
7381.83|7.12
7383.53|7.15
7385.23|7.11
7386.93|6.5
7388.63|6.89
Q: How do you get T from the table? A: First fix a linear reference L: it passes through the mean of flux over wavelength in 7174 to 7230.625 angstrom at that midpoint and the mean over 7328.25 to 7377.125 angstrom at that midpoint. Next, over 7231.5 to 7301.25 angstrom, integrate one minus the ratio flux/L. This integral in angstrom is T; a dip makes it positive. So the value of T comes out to -0.6 angstrom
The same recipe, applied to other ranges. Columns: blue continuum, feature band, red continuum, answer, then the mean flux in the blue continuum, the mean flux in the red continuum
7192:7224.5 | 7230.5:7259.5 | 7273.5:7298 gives -0.68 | 6.41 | 6.74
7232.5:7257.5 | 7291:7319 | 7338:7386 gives 0.24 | 6.75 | 7.06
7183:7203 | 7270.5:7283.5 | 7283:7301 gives 0.21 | 6.42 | 6.82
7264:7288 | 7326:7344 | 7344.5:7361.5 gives -0.46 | 6.71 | 7.01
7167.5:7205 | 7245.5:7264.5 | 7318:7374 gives -0.19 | 6.45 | 7.02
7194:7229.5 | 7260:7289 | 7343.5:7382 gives 0.00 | 6.44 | 7.06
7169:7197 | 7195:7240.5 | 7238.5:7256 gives 0.70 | 6.43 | 6.7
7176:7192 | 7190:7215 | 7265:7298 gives 0.14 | 6.42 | 6.79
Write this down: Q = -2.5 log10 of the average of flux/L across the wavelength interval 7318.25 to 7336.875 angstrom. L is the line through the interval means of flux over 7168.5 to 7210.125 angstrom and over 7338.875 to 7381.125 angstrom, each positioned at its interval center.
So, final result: -0.027 mag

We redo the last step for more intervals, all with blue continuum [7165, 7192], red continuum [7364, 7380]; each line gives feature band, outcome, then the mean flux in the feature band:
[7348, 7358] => 0.004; 7.02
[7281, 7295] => 0.013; 6.73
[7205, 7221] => 0.031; 6.36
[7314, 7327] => -0.006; 6.97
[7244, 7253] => 0.007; 6.63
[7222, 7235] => 0.008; 6.55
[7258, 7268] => 0.019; 6.6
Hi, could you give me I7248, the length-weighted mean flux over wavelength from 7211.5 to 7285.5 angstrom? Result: 6.63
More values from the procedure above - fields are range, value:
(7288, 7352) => 6.94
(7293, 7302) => 6.7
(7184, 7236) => 6.45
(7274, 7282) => 6.64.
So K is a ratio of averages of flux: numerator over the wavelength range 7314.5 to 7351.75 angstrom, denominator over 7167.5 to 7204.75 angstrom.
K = 1.09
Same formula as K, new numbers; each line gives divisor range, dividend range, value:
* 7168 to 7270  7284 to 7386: 1.07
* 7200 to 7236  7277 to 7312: 1.05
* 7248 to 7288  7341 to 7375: 1.05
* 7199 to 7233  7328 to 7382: 1.10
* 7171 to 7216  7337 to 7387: 1.09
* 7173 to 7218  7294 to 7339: 1.08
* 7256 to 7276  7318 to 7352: 1.03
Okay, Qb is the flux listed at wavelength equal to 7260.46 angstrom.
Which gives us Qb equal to 6.85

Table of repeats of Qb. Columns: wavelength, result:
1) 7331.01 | 7.02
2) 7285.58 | 7.32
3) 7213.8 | 6.31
